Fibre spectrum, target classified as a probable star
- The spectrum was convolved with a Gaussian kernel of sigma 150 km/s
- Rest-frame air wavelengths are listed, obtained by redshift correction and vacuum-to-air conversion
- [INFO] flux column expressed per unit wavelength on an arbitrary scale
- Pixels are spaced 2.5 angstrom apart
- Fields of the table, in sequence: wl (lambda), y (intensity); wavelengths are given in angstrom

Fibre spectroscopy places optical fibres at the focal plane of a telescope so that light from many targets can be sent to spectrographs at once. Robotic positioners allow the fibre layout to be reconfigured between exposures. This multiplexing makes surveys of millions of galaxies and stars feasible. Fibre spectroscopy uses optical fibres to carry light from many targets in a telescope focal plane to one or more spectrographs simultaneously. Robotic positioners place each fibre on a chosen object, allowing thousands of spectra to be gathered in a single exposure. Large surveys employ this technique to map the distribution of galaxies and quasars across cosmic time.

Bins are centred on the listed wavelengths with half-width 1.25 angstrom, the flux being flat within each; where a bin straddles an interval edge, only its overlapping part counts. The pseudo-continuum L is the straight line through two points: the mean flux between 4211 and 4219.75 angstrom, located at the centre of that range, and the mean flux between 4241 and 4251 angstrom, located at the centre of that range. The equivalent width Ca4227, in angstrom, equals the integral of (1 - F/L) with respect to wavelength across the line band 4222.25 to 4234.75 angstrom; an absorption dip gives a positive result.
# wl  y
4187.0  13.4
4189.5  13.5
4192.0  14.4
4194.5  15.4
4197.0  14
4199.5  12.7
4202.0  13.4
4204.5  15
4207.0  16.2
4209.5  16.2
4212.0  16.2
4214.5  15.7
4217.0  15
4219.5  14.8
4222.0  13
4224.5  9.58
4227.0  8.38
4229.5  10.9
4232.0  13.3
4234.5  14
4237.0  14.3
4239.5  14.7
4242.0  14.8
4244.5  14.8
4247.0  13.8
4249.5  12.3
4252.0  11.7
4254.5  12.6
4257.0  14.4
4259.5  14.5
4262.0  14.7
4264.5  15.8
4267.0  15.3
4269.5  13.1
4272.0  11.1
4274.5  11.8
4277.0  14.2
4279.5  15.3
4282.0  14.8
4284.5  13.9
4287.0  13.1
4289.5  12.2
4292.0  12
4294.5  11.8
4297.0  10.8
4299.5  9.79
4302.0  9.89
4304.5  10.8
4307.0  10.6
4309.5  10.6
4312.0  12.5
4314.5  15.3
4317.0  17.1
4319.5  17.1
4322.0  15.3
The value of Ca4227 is 3.1 angstrom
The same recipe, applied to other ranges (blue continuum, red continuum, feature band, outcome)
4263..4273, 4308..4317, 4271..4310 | 4.46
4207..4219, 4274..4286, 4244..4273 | 1.93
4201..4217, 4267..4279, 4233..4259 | 0.52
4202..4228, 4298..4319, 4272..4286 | -1.01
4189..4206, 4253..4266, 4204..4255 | 2.02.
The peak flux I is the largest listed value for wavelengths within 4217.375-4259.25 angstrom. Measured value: 14.8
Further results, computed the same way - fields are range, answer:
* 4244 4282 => 15.8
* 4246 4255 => 13.8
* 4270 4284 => 15.3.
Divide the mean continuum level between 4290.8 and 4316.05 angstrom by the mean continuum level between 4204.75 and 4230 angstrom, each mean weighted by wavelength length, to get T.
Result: 0.84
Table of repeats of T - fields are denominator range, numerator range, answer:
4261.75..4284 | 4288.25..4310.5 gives 0.78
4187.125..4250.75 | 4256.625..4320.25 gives 0.95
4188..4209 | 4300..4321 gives 0.90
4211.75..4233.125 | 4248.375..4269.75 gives 1.08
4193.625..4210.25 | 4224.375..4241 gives 0.85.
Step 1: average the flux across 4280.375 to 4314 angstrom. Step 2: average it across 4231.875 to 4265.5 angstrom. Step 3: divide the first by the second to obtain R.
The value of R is 0.8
